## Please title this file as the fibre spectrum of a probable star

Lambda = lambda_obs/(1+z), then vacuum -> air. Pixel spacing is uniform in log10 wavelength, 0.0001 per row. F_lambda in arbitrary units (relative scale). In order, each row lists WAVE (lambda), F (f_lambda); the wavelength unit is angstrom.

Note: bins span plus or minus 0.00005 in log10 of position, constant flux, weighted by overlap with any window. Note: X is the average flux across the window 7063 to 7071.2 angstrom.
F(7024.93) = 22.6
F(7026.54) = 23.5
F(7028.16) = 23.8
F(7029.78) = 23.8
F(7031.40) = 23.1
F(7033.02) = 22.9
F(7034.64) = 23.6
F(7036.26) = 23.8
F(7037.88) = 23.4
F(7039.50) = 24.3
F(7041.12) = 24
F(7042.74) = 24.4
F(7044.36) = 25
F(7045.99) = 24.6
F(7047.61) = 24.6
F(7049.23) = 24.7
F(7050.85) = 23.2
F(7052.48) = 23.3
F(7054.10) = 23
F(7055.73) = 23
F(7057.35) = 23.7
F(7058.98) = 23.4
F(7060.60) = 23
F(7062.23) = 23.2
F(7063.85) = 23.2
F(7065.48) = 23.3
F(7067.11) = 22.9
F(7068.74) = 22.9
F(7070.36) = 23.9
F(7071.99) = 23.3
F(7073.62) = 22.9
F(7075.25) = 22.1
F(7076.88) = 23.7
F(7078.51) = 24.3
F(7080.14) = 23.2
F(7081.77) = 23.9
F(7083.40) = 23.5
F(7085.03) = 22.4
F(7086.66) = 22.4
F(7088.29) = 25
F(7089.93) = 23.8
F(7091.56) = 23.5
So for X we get 23.3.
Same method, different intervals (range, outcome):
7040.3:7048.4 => 24.5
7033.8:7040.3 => 23.8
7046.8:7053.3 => 24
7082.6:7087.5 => 22.8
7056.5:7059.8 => 23.6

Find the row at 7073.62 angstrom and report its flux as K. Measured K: 22.9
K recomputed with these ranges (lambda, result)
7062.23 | 23.2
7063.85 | 23.2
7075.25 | 22.1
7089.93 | 23.8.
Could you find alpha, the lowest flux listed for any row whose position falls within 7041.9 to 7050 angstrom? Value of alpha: 24.4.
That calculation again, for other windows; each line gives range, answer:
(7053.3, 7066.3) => 23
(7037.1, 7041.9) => 23.4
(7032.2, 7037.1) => 22.9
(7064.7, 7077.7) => 22.1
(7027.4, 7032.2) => 23.1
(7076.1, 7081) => 23.2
